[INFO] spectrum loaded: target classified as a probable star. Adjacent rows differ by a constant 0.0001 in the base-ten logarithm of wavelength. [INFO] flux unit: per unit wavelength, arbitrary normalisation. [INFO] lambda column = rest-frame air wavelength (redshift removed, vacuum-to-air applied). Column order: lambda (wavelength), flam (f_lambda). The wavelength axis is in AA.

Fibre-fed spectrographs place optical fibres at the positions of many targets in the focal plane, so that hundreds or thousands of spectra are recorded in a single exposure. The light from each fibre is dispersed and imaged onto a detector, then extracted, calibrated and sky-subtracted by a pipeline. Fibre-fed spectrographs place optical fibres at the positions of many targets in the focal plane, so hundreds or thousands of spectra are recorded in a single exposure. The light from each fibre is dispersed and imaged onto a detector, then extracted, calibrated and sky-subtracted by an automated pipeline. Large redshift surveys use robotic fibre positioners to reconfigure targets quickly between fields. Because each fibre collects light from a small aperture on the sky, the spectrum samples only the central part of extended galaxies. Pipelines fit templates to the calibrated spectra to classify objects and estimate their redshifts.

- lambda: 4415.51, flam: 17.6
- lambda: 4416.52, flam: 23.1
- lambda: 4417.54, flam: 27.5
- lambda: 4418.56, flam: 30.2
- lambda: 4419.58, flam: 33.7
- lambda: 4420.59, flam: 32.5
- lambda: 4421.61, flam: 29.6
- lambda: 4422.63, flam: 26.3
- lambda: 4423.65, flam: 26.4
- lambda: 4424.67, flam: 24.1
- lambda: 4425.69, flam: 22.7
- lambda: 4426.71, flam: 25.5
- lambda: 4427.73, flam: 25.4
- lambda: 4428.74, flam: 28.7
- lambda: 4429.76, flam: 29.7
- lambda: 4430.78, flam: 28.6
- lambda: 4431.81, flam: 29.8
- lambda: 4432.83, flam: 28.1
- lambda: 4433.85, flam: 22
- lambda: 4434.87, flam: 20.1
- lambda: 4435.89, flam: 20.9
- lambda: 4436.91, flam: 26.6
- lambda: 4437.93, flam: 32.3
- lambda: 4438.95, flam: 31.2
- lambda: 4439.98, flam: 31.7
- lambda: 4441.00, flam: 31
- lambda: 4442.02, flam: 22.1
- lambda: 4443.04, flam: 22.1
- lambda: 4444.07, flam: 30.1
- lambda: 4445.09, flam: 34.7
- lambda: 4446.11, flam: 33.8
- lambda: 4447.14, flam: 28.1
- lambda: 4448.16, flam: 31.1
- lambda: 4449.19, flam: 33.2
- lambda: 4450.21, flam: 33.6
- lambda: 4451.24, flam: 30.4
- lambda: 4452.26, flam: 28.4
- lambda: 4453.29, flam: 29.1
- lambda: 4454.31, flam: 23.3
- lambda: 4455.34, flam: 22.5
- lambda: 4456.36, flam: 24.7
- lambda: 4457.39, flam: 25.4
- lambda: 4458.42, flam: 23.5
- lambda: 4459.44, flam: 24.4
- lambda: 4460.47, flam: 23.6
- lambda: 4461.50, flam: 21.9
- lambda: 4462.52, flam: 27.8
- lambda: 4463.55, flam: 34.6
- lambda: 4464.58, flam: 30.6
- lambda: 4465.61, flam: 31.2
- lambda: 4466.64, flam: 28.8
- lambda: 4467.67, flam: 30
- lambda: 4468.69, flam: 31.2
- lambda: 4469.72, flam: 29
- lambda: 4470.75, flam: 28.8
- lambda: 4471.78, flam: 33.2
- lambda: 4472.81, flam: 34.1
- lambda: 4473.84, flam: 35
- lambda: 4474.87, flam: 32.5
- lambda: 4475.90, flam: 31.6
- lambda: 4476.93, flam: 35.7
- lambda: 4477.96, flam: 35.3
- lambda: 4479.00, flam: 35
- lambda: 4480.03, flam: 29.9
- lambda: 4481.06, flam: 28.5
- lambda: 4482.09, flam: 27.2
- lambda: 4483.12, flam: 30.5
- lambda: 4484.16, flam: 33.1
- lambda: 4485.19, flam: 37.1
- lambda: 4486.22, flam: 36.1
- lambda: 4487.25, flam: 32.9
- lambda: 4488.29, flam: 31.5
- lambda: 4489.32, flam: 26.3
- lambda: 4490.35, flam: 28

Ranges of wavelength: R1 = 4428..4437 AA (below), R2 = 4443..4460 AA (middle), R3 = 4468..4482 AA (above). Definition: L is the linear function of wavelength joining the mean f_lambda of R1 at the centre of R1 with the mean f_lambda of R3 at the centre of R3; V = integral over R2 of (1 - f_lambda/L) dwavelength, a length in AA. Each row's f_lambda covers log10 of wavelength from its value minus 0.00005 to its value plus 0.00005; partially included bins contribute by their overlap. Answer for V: 0.2 AA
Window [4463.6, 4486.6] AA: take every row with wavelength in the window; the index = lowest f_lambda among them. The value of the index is 27.2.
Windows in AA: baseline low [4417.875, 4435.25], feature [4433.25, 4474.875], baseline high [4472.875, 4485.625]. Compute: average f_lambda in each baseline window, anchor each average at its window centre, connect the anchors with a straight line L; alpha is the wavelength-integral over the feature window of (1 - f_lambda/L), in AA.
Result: 2.26 AA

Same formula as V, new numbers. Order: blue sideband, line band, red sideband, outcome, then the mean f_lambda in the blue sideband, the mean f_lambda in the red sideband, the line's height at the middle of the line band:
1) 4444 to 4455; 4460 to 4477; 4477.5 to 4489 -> 0.6 AA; 30.4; 32.3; 31.5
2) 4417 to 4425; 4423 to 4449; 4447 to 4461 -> 0.5 AA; 28.8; 27.2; 28.1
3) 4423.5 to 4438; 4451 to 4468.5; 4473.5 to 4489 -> 1.6 AA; 25.9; 32.7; 29.8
